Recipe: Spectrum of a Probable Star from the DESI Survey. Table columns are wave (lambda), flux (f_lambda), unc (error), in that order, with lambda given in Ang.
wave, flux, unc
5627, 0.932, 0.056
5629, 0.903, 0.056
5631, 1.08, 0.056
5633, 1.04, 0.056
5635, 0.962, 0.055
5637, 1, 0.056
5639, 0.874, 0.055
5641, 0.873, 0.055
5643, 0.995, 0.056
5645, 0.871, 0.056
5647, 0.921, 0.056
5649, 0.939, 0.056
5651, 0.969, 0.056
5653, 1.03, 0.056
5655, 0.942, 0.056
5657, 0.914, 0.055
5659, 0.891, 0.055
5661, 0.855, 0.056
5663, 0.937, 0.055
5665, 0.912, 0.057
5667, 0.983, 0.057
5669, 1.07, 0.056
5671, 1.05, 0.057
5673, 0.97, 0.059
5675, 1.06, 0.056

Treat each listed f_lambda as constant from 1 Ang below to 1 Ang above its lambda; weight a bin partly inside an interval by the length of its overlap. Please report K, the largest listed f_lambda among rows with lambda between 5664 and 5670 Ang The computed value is 1.07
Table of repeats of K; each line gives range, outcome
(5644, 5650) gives 0.939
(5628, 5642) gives 1.08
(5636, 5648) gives 1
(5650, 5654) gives 1.03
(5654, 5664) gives 0.942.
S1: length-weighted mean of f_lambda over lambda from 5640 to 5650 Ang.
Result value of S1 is 0.92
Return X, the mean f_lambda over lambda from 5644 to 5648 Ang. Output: 0.896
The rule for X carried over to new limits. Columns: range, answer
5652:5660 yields 0.944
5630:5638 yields 1.02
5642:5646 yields 0.933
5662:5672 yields 0.99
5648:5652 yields 0.954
